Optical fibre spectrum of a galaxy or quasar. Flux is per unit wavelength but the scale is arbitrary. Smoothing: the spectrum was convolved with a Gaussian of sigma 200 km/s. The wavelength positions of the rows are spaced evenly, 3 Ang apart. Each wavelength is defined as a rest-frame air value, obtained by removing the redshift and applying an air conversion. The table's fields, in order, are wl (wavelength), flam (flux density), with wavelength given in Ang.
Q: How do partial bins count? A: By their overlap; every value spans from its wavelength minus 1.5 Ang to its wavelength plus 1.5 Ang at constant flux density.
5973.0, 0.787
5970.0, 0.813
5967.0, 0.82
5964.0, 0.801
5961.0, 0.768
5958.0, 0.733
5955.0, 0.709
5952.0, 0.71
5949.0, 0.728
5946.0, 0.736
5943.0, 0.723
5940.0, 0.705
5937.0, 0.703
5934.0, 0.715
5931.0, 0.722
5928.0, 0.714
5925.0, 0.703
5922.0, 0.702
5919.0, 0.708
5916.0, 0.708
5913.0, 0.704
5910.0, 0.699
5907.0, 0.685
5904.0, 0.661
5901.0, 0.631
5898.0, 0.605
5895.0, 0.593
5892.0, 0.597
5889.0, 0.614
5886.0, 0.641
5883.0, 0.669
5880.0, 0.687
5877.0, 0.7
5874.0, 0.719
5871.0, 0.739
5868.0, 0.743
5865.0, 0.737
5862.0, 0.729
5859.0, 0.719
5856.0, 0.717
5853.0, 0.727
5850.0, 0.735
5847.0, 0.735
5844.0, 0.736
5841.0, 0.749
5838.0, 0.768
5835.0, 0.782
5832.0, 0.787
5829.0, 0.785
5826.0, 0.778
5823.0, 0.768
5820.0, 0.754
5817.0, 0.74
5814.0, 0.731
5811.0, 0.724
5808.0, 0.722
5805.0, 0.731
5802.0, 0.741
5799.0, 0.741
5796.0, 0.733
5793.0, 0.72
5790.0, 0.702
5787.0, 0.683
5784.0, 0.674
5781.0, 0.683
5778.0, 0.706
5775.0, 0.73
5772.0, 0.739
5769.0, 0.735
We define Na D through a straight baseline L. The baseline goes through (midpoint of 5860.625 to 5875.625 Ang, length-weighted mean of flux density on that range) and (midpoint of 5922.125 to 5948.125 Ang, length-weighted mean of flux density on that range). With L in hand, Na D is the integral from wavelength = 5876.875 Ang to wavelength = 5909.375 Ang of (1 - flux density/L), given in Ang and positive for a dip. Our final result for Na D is 3.7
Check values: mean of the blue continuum 0.733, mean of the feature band 0.643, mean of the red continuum 0.715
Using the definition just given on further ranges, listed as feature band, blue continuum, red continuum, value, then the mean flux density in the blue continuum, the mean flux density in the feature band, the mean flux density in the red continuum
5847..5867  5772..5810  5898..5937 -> -0.7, 0.715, 0.728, 0.693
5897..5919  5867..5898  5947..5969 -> 0.7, 0.666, 0.674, 0.754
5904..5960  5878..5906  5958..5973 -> 0.7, 0.635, 0.711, 0.792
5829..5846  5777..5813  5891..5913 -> -2.0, 0.714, 0.765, 0.644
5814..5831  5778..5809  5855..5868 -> -1.0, 0.713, 0.763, 0.728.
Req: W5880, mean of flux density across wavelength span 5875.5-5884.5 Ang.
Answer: 0.685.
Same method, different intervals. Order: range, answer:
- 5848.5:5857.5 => 0.726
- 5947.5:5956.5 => 0.716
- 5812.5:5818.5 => 0.736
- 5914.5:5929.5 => 0.707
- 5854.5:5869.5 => 0.729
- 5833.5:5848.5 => 0.754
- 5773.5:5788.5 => 0.695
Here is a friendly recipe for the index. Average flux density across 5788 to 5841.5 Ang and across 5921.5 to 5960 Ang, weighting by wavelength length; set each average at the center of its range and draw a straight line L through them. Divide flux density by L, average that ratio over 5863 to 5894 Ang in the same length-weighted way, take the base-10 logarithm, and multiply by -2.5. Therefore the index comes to 0.07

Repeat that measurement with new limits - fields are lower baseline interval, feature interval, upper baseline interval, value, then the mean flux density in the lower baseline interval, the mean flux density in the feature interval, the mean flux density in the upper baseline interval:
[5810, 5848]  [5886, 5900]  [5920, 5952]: 0.202 mag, 0.757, 0.607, 0.715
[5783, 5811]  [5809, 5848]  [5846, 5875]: -0.048 mag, 0.718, 0.757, 0.73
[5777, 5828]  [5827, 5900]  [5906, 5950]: 0.015 mag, 0.726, 0.709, 0.71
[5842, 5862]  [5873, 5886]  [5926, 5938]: 0.057 mag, 0.729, 0.687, 0.713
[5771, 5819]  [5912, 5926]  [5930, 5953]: 0.020 mag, 0.719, 0.705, 0.718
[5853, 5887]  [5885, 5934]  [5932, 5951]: 0.071 mag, 0.711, 0.67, 0.718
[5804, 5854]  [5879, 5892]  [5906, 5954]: 0.132 mag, 0.751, 0.645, 0.711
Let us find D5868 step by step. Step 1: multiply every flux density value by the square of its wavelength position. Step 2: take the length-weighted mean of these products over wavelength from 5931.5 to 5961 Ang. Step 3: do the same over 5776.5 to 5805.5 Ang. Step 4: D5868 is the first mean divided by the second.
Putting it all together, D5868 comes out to 1.07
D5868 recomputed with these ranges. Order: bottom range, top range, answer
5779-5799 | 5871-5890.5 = 0.99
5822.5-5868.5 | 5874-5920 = 0.90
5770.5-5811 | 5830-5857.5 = 1.07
